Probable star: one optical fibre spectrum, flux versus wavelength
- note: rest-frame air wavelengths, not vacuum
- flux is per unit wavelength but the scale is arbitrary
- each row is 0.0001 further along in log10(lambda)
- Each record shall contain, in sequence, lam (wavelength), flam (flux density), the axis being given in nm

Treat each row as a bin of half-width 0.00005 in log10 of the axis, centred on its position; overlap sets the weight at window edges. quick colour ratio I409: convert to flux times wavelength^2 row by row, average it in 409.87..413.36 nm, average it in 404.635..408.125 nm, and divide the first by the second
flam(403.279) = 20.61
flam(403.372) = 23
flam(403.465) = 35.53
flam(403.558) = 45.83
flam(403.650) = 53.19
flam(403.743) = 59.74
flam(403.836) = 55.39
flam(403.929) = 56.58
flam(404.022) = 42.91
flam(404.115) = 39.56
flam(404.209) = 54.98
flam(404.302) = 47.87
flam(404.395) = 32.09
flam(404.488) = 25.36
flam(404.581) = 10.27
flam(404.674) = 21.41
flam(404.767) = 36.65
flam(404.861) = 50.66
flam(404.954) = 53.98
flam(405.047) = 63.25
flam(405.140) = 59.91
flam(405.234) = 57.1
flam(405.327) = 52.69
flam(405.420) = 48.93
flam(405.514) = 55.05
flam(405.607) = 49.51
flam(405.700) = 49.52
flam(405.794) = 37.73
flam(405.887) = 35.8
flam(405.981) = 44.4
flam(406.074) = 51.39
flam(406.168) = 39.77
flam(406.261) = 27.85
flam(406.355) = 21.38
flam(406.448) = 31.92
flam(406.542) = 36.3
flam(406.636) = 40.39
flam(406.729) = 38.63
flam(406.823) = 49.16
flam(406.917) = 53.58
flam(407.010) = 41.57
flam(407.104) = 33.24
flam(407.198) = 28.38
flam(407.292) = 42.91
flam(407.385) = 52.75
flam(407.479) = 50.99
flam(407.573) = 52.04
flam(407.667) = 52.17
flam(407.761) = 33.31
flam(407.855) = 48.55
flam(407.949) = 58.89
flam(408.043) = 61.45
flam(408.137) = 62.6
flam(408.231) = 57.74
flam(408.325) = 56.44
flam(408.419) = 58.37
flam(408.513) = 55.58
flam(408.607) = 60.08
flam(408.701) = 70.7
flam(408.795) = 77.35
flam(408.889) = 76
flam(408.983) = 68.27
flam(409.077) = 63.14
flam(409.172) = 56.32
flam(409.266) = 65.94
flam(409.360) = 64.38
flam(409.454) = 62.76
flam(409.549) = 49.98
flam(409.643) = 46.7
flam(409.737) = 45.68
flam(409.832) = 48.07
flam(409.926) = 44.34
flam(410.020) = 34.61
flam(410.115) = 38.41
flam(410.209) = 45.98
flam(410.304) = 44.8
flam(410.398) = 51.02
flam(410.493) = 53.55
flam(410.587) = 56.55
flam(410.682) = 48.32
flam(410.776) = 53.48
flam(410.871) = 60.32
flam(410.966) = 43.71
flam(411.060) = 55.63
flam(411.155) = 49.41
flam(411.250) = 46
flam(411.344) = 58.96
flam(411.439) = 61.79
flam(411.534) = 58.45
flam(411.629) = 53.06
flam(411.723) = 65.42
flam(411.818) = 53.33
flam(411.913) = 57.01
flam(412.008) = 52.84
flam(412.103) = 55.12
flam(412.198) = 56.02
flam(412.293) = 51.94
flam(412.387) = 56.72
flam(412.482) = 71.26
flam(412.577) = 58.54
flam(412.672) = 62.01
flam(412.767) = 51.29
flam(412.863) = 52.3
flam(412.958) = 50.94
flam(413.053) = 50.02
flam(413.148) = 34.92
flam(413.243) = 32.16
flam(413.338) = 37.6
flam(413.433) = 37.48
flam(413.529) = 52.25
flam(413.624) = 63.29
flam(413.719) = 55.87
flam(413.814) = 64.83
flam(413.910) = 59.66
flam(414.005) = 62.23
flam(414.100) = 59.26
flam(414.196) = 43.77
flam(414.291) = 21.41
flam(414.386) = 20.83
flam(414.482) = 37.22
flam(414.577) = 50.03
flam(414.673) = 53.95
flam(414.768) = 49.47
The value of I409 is 1.2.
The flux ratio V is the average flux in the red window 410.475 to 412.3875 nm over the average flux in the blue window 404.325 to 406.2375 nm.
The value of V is 1.3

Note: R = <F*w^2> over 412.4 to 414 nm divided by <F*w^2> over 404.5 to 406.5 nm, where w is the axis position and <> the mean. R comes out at 1.3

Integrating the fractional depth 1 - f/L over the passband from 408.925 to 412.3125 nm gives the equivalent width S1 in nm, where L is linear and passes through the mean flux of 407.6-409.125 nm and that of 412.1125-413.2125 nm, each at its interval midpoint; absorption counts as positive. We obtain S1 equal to 0.20 nm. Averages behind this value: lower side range 59.9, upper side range 53.9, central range 53.4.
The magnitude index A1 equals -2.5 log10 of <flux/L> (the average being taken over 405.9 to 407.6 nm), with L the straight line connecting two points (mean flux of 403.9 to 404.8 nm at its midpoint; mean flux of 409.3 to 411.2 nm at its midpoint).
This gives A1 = 0.03 mag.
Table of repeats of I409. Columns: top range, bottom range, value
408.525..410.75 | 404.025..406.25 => 1.29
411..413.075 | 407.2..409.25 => 0.99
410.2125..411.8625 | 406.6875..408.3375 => 1.12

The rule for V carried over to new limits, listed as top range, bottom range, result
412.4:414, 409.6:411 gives 1.10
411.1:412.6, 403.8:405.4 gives 1.26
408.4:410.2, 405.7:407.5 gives 1.42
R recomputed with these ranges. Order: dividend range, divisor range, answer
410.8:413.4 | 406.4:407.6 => 1.29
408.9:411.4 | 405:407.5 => 1.21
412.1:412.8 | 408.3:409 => 0.90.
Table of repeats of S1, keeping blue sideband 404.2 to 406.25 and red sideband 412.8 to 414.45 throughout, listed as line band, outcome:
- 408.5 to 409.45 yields -0.43 nm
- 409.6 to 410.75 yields -0.02 nm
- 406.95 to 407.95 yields 0.01 nm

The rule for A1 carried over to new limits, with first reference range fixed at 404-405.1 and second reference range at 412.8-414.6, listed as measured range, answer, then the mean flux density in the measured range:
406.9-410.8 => -0.23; 53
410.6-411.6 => -0.20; 53.7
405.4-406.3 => -0.08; 44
